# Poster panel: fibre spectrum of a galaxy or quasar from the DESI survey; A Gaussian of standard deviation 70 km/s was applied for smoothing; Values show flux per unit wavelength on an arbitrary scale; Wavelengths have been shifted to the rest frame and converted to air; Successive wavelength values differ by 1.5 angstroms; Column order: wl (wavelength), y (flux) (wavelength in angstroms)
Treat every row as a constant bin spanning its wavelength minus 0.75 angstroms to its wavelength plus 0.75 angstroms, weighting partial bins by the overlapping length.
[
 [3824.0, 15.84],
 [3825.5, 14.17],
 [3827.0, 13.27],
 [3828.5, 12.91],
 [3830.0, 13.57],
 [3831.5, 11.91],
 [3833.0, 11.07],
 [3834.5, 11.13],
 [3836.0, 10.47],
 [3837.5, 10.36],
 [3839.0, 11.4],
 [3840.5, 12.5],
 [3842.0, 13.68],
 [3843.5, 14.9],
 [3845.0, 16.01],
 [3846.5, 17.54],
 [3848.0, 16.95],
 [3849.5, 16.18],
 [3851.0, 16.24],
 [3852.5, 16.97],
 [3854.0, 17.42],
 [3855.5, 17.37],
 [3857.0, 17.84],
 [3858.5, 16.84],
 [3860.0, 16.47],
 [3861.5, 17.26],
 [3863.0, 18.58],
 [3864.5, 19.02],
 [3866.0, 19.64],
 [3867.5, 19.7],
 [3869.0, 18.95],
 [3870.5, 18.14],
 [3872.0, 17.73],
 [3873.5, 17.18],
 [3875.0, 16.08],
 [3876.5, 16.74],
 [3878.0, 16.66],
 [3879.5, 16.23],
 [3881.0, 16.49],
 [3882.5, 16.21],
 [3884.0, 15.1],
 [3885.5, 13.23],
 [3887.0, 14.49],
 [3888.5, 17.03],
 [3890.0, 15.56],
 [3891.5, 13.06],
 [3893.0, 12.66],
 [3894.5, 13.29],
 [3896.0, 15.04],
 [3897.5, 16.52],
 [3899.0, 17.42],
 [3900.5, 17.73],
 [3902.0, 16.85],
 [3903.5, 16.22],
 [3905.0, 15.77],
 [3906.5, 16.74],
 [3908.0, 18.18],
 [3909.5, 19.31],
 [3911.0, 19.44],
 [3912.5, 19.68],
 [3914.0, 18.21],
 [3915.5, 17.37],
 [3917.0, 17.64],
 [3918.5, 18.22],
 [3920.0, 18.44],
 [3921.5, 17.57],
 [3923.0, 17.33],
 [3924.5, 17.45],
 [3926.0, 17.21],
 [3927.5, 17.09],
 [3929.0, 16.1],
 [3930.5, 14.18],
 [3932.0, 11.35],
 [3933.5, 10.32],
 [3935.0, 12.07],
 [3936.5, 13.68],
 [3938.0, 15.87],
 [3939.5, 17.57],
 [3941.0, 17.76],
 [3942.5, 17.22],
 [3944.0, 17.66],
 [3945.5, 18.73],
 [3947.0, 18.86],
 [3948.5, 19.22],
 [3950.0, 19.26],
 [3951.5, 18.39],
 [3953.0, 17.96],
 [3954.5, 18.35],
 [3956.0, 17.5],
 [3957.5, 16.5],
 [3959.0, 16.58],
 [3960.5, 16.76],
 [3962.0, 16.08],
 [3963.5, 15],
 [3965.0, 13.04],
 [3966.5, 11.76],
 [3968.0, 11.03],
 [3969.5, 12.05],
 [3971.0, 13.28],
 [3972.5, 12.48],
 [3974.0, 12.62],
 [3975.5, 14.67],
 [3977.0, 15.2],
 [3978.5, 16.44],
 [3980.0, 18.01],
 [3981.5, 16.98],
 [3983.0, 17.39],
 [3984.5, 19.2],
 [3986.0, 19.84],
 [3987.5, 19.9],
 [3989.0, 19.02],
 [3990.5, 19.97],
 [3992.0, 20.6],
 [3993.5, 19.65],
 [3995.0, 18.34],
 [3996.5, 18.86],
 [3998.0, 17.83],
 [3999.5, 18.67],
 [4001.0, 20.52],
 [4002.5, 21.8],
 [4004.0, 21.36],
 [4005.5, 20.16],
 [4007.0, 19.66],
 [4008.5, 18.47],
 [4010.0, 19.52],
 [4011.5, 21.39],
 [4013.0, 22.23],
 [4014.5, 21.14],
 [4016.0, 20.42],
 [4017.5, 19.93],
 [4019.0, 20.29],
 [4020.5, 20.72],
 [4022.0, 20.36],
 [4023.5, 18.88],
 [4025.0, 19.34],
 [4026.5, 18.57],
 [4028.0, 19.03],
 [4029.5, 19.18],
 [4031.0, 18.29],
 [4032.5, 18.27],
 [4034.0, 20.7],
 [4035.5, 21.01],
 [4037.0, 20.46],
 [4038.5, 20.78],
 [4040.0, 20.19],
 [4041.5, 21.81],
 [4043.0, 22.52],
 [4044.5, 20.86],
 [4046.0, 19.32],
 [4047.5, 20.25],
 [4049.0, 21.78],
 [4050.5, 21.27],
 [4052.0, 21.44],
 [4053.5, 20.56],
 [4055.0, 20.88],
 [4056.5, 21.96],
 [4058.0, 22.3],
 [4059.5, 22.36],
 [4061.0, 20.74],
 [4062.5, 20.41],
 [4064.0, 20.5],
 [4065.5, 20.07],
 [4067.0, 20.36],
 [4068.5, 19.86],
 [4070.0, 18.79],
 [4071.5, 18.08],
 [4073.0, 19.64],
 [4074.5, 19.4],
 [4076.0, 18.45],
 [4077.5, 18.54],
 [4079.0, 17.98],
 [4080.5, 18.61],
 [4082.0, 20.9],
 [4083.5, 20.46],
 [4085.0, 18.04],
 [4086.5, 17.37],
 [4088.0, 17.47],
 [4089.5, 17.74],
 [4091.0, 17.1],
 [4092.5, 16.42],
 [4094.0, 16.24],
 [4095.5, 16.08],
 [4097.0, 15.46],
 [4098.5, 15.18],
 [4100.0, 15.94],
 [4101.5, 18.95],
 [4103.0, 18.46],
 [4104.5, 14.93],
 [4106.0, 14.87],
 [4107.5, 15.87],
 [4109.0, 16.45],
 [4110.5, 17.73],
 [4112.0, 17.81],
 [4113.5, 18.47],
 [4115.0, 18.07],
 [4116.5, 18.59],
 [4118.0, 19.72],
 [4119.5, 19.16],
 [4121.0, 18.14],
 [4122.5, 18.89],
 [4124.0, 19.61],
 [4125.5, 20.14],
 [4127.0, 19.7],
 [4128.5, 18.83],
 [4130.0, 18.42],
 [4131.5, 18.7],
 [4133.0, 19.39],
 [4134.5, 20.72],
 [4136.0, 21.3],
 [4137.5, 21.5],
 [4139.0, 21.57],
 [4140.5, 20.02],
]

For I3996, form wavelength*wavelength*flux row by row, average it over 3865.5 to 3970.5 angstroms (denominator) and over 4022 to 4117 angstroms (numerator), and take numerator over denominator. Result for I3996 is 1.25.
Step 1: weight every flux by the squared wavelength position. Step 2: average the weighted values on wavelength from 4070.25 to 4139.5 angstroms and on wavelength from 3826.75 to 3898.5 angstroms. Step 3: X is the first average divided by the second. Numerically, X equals 1.33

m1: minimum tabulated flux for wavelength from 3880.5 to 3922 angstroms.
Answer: 12.66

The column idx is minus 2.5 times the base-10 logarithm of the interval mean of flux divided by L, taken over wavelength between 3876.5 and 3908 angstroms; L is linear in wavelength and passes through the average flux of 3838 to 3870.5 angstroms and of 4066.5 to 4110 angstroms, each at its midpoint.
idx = 0.08 mag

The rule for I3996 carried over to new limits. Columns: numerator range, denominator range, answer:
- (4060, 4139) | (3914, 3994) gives 1.21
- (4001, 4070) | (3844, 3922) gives 1.30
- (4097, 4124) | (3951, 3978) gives 1.26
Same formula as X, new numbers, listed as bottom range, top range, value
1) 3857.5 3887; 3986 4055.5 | 1.27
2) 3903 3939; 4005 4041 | 1.28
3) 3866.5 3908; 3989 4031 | 1.30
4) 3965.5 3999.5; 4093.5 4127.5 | 1.13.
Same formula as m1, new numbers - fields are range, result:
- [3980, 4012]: 16.98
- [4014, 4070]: 18.27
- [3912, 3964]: 10.32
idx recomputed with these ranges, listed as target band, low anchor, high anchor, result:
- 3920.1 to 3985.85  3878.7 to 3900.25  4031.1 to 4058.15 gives 0.10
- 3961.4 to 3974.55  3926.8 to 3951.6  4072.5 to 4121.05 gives 0.25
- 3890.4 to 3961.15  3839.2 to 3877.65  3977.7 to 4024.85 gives 0.09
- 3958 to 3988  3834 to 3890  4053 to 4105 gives 0.14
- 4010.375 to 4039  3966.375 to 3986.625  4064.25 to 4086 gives -0.17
